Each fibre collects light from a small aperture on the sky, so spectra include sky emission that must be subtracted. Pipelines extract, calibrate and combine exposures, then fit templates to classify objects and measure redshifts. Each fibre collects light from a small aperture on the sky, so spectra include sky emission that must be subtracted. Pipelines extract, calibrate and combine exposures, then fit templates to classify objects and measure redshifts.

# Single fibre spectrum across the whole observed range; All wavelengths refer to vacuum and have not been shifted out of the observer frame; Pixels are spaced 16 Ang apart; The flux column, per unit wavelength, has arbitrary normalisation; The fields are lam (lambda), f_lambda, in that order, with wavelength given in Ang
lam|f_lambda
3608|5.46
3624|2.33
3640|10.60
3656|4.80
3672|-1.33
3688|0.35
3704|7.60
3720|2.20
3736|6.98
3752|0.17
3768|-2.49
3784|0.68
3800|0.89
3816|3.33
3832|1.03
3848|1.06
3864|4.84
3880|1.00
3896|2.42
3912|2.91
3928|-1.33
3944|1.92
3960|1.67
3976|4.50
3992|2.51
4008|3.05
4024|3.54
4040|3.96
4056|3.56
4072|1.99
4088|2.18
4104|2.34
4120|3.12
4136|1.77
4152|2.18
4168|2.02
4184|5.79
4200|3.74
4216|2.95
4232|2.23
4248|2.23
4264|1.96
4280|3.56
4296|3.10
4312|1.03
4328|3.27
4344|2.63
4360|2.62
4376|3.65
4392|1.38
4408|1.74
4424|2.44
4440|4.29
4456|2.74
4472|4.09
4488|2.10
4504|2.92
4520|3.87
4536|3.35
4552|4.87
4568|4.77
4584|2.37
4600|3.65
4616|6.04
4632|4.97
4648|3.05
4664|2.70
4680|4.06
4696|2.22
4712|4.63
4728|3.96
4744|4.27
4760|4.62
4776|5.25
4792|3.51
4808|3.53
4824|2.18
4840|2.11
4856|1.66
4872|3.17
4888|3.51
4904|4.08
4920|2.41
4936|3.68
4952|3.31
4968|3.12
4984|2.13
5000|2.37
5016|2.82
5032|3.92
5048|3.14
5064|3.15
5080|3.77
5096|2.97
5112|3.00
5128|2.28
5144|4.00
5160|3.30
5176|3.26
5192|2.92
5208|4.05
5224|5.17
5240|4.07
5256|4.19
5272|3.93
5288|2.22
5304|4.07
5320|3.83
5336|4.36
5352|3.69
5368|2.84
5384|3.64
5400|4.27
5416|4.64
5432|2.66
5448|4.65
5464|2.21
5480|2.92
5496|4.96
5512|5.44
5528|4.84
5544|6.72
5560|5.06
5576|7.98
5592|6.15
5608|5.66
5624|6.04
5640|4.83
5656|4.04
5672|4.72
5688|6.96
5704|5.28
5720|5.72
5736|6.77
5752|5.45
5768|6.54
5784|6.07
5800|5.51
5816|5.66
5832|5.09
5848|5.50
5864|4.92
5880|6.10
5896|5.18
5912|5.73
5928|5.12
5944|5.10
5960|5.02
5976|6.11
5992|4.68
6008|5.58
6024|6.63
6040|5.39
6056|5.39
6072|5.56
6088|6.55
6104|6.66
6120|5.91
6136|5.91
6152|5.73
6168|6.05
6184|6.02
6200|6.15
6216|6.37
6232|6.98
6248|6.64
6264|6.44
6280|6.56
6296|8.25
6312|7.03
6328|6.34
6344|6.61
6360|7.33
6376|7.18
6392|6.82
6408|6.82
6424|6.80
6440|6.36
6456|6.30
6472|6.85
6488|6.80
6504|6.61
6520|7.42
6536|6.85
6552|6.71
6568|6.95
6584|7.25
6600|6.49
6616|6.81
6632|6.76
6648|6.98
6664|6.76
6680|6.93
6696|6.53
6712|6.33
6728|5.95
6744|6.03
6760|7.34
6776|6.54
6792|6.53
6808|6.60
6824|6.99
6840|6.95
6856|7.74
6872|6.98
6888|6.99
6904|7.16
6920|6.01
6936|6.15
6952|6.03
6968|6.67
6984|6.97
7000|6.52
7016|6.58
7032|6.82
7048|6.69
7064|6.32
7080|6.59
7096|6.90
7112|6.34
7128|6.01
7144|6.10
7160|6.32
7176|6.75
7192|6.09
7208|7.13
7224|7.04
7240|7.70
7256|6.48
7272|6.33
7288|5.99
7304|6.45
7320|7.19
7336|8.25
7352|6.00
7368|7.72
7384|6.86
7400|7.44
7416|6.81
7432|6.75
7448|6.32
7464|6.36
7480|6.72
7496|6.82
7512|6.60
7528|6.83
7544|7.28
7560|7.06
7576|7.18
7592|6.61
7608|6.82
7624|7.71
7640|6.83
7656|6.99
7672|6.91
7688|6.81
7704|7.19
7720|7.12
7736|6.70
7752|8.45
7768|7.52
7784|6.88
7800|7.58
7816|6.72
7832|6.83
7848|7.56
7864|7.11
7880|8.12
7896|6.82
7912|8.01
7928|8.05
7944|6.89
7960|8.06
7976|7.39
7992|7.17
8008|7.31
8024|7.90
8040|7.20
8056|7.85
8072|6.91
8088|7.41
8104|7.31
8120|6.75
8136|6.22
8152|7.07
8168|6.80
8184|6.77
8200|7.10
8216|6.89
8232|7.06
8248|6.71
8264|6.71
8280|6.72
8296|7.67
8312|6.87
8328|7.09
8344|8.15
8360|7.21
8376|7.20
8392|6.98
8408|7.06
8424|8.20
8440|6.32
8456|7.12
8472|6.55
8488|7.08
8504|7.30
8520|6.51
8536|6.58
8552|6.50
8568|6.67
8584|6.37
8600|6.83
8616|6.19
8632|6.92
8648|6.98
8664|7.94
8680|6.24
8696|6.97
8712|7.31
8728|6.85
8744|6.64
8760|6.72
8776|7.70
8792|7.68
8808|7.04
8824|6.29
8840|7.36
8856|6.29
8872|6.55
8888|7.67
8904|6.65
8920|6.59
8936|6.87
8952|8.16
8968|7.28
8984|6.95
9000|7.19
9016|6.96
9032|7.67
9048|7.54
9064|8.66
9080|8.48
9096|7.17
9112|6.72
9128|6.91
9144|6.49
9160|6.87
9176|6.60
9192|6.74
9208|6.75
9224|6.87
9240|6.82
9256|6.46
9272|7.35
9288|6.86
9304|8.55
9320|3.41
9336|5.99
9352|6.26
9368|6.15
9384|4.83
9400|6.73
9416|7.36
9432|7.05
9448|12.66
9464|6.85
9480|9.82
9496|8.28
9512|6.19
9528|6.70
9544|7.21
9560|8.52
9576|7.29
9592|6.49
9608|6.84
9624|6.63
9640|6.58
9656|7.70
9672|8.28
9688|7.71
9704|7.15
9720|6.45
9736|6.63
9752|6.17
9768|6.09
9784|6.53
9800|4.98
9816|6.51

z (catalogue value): 0.38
